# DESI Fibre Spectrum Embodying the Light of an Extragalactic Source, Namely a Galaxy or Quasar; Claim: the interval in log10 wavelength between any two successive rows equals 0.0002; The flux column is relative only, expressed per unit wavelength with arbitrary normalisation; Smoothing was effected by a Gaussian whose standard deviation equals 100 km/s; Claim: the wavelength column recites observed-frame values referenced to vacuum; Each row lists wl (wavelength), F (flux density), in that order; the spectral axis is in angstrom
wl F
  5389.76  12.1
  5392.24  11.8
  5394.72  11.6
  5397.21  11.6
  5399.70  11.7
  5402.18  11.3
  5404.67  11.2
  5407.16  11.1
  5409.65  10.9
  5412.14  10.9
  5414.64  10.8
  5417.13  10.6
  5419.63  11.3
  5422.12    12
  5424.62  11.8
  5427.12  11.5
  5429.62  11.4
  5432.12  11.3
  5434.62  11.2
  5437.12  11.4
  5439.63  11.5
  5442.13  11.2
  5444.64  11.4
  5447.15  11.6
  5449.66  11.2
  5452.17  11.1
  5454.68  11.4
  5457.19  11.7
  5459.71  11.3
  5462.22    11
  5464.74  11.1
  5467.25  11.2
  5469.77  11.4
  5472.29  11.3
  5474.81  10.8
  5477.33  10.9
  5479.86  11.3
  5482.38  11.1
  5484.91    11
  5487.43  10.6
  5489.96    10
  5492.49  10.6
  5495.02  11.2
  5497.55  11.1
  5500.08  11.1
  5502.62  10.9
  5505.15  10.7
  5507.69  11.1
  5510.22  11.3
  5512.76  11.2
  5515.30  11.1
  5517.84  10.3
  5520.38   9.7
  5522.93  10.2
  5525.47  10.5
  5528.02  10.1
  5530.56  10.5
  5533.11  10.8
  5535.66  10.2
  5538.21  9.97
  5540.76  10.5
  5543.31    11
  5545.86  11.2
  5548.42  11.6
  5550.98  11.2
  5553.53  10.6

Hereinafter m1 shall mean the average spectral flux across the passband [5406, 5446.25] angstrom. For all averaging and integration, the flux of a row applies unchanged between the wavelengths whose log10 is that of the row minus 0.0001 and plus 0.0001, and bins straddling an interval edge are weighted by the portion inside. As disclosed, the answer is 11.3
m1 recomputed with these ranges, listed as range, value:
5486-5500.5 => 10.8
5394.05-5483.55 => 11.3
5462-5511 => 11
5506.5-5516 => 11.2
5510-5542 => 10.5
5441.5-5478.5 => 11.2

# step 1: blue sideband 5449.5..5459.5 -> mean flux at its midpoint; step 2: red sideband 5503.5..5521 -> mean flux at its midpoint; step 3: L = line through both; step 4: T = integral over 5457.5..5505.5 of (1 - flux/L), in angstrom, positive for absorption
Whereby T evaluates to 0.5 angstrom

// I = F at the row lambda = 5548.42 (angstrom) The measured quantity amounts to 11.6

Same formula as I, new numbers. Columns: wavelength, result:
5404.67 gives 11.2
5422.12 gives 12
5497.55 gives 11.1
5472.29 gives 11.3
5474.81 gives 10.8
